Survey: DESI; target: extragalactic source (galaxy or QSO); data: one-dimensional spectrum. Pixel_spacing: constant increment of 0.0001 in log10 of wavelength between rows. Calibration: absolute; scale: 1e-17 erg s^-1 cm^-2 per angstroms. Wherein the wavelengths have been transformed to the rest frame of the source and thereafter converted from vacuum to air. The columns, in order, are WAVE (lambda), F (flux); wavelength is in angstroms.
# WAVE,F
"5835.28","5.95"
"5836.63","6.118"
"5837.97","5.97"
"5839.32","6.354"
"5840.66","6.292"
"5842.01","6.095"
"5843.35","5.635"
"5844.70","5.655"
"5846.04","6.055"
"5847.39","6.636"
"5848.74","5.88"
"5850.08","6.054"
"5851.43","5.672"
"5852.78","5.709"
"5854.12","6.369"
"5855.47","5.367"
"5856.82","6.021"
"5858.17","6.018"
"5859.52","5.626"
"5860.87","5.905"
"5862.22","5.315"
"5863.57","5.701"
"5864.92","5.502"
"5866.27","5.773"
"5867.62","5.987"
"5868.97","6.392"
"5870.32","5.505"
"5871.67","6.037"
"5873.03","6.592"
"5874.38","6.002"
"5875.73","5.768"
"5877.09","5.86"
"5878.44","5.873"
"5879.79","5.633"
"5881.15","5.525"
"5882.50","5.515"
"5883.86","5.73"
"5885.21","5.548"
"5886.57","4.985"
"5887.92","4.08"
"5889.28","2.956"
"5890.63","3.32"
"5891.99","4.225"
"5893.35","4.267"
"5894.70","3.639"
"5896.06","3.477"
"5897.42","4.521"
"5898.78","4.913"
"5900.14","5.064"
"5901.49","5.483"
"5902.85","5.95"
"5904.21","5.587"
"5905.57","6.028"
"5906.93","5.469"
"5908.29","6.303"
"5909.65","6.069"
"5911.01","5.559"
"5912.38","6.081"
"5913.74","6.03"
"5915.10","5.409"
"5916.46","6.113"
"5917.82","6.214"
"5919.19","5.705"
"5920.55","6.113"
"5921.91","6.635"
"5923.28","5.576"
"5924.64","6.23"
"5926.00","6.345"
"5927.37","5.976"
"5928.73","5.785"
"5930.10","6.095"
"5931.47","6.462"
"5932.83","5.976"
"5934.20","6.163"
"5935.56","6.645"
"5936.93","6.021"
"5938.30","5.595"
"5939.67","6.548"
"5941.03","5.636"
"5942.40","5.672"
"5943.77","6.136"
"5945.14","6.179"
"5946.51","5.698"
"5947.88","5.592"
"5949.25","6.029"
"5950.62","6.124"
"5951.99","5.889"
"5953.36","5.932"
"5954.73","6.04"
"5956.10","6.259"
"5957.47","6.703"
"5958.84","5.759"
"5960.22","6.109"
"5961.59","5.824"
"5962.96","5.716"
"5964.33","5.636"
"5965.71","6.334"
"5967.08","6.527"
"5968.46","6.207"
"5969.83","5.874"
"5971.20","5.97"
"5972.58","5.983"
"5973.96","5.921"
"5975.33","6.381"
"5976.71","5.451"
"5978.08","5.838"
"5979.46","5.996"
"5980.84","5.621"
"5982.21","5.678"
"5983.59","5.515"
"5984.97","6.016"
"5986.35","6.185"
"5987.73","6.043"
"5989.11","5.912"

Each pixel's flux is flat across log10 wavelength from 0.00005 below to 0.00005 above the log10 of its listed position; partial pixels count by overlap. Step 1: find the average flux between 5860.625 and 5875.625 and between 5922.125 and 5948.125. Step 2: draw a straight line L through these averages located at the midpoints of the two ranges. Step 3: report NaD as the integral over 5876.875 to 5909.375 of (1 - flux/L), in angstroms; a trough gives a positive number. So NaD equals 5.1 angstroms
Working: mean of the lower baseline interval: 5.88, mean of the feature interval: 5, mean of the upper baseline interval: 6.03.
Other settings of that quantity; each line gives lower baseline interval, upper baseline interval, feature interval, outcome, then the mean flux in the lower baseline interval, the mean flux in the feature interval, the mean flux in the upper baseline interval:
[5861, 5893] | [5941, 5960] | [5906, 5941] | -1.7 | 5.38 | 6.04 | 5.99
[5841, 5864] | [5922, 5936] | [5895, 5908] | 1.9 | 5.87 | 5.16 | 6.14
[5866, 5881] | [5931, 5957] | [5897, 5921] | 1.1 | 5.94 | 5.71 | 6.03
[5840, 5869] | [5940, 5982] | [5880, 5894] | 3.0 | 5.88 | 4.65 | 5.97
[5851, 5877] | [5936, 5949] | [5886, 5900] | 4.3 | 5.86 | 4.07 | 5.91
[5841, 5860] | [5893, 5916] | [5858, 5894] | 1.6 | 5.92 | 5.38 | 5.31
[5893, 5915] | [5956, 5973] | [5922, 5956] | -1.7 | 5.3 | 6.03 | 6.06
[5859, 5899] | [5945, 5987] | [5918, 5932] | -1.2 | 5.21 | 6.09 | 5.96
